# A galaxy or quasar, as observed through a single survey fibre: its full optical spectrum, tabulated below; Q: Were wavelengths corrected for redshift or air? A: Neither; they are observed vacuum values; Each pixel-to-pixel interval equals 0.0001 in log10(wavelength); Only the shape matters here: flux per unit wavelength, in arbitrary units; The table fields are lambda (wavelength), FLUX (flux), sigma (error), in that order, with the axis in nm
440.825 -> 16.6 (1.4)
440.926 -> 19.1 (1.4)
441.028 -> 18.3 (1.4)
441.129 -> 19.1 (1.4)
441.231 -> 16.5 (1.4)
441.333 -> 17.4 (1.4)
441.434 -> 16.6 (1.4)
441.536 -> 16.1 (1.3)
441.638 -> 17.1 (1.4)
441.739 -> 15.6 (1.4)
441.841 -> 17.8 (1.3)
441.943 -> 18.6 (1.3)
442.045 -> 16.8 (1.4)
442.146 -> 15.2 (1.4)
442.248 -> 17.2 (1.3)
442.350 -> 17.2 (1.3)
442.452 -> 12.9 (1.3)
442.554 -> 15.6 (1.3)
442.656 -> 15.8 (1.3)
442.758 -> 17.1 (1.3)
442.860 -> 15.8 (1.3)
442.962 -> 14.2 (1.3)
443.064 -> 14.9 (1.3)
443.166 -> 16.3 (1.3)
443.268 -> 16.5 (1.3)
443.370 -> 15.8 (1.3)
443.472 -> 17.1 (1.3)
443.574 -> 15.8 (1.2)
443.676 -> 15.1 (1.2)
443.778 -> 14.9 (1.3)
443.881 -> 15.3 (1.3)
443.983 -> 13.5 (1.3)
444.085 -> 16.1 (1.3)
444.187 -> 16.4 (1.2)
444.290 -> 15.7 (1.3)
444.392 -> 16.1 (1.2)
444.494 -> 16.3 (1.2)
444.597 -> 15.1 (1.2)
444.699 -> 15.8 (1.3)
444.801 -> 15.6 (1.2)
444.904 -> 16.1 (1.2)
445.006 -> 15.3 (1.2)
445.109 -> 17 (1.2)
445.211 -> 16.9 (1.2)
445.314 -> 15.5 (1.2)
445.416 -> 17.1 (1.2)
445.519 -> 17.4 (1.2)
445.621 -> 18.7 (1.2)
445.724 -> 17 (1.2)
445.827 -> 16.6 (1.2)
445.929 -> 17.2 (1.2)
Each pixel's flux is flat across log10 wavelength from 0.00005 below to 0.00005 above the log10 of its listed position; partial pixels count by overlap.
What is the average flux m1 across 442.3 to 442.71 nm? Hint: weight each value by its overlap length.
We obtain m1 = 15.4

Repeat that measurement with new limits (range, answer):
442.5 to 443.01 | 15.7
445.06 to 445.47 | 16.6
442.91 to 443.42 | 15.5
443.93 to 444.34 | 15.4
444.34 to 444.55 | 16.2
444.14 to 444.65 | 15.9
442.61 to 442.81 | 16.5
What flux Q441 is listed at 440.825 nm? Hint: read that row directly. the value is 16.6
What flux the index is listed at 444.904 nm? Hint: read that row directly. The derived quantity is 16.1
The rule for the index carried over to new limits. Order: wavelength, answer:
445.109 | 17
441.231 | 16.5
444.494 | 16.3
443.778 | 14.9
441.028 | 18.3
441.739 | 15.6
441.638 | 17.1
